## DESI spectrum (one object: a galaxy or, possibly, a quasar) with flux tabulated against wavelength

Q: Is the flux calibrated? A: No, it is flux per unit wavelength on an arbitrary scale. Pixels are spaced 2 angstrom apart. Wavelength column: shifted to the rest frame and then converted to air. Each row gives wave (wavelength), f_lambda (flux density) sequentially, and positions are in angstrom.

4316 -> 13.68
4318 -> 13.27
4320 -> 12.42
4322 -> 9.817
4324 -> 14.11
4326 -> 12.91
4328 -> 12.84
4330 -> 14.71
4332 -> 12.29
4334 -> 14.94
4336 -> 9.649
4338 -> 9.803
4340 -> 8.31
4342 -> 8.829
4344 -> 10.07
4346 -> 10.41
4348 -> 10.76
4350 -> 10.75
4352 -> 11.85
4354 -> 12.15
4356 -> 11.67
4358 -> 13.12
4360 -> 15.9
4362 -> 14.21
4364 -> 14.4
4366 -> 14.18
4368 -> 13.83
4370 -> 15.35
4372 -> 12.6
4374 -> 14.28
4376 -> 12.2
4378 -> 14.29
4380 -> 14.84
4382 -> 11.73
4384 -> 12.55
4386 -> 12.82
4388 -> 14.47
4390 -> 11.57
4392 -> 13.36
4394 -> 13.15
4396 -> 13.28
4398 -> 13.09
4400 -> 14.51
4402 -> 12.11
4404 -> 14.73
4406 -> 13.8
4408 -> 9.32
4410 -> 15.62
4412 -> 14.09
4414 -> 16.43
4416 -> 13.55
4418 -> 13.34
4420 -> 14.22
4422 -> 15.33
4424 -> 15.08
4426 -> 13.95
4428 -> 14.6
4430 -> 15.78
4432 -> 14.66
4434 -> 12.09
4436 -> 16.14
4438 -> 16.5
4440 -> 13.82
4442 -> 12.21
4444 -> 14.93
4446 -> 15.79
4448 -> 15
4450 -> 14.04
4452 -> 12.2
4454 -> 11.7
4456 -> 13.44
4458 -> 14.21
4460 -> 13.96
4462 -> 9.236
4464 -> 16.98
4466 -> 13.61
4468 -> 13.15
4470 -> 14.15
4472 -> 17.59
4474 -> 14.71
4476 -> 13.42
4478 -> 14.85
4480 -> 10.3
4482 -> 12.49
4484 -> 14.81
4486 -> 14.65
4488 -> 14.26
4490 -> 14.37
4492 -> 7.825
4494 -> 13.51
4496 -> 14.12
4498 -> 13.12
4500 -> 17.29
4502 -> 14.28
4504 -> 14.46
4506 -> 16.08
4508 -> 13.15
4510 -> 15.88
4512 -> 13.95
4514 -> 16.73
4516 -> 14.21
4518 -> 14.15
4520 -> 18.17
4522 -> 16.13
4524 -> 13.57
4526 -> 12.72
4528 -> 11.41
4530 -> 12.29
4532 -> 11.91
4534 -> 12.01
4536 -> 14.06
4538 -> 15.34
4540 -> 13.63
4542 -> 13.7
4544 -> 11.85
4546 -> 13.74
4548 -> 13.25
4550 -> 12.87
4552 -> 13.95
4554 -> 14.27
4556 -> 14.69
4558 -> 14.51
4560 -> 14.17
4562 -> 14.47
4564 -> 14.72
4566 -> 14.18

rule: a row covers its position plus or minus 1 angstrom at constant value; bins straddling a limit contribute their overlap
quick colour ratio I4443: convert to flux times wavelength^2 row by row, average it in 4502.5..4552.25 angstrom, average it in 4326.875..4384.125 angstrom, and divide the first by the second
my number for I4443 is 1.2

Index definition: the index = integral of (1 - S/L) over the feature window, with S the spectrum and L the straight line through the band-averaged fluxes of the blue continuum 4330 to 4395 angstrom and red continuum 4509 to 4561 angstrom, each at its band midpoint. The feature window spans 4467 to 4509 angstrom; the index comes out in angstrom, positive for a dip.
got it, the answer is -1.1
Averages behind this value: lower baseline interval 12.5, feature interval 13.9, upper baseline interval 14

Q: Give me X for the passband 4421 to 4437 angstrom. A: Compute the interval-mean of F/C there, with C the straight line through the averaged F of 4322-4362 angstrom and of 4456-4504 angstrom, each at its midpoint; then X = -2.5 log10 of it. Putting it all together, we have -0.128 mag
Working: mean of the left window 11.9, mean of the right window 13.8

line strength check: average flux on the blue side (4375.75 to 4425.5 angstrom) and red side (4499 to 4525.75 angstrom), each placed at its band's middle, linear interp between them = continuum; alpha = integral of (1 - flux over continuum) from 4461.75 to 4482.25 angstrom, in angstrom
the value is 1.00 angstrom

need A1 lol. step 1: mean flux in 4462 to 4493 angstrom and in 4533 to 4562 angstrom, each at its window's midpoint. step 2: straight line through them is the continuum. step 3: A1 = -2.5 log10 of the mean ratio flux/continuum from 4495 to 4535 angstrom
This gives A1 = -0.04 mag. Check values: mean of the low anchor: 13.7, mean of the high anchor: 13.7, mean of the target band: 14.3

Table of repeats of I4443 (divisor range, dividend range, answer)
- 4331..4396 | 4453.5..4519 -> 1.18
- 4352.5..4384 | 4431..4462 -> 1.06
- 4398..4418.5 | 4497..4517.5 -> 1.13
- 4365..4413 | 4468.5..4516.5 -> 1.11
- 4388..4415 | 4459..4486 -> 1.06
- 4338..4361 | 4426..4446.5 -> 1.36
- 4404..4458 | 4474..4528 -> 1.03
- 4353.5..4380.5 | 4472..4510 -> 1.07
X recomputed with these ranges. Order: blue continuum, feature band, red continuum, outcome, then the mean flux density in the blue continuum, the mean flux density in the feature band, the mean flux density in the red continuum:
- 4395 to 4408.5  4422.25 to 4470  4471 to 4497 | -0.055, 13.1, 14.1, 13.6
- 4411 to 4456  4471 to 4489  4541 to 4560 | -0.004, 14.3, 14.1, 13.7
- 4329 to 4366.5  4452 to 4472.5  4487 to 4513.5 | -0.006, 12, 13.6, 14.1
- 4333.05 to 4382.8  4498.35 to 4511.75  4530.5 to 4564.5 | -0.125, 12.4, 15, 13.7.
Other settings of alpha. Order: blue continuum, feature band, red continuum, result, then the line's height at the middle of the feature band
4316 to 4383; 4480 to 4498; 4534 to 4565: 0.5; 13.5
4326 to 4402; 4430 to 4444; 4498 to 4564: -1.1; 13.3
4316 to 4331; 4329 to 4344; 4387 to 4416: 2.2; 13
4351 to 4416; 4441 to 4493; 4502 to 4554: 0.6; 13.8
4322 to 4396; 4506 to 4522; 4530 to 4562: -2.2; 13.4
